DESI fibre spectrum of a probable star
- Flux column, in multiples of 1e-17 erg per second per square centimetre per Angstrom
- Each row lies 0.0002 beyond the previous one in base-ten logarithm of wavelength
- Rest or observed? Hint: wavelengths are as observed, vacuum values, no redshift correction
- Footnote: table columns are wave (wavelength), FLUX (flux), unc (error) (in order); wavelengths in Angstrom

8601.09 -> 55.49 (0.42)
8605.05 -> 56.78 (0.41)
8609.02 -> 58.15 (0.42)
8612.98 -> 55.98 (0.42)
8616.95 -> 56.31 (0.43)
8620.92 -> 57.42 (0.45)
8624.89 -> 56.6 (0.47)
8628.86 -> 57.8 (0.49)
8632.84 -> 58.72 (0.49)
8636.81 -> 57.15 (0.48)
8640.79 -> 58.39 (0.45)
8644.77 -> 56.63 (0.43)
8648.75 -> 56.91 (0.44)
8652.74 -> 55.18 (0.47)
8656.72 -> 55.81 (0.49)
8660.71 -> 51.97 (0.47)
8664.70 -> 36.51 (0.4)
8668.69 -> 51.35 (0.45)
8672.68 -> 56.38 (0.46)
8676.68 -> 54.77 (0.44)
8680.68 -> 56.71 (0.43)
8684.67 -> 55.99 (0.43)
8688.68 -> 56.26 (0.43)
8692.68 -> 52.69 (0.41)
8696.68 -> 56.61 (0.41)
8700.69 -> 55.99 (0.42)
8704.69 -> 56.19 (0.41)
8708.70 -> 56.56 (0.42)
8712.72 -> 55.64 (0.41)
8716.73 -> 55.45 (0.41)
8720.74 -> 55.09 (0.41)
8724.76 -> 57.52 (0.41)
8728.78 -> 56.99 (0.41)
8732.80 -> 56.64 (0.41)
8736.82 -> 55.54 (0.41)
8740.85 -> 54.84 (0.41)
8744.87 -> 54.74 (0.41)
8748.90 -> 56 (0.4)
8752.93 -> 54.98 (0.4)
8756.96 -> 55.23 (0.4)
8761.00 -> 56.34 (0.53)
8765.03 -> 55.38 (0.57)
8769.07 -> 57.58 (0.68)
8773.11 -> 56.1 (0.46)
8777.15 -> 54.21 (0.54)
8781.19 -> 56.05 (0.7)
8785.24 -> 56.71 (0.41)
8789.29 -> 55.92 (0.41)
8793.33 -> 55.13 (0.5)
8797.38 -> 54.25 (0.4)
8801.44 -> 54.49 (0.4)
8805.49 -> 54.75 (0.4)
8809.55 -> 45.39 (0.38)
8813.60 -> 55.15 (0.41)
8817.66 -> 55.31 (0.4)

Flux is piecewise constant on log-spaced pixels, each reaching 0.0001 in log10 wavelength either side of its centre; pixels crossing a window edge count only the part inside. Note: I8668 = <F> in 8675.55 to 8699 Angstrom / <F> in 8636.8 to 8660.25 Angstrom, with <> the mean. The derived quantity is 0.99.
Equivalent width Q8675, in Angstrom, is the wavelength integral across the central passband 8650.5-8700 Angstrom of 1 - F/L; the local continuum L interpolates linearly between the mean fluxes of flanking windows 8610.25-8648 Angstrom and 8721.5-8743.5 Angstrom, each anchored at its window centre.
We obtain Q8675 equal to 2.9 Angstrom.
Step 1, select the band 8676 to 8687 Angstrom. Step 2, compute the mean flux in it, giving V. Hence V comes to 55.9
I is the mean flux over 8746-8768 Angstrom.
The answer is 55.6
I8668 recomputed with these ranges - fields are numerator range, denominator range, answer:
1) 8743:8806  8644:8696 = 1.03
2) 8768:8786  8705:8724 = 1.00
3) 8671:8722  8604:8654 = 0.98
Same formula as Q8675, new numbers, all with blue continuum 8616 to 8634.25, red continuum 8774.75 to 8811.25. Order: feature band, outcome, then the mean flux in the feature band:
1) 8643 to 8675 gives 2.3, 52.6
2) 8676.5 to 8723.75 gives 0.2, 55.7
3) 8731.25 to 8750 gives -0.1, 55.5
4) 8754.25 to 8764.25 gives -0.2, 55.7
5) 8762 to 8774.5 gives -0.4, 56.4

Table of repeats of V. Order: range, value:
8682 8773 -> 55.8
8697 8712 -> 56.2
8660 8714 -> 53.8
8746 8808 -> 55.4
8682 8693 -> 55.4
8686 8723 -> 55.6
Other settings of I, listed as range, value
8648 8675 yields 51.8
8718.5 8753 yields 55.9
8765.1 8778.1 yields 56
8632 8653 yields 57.2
